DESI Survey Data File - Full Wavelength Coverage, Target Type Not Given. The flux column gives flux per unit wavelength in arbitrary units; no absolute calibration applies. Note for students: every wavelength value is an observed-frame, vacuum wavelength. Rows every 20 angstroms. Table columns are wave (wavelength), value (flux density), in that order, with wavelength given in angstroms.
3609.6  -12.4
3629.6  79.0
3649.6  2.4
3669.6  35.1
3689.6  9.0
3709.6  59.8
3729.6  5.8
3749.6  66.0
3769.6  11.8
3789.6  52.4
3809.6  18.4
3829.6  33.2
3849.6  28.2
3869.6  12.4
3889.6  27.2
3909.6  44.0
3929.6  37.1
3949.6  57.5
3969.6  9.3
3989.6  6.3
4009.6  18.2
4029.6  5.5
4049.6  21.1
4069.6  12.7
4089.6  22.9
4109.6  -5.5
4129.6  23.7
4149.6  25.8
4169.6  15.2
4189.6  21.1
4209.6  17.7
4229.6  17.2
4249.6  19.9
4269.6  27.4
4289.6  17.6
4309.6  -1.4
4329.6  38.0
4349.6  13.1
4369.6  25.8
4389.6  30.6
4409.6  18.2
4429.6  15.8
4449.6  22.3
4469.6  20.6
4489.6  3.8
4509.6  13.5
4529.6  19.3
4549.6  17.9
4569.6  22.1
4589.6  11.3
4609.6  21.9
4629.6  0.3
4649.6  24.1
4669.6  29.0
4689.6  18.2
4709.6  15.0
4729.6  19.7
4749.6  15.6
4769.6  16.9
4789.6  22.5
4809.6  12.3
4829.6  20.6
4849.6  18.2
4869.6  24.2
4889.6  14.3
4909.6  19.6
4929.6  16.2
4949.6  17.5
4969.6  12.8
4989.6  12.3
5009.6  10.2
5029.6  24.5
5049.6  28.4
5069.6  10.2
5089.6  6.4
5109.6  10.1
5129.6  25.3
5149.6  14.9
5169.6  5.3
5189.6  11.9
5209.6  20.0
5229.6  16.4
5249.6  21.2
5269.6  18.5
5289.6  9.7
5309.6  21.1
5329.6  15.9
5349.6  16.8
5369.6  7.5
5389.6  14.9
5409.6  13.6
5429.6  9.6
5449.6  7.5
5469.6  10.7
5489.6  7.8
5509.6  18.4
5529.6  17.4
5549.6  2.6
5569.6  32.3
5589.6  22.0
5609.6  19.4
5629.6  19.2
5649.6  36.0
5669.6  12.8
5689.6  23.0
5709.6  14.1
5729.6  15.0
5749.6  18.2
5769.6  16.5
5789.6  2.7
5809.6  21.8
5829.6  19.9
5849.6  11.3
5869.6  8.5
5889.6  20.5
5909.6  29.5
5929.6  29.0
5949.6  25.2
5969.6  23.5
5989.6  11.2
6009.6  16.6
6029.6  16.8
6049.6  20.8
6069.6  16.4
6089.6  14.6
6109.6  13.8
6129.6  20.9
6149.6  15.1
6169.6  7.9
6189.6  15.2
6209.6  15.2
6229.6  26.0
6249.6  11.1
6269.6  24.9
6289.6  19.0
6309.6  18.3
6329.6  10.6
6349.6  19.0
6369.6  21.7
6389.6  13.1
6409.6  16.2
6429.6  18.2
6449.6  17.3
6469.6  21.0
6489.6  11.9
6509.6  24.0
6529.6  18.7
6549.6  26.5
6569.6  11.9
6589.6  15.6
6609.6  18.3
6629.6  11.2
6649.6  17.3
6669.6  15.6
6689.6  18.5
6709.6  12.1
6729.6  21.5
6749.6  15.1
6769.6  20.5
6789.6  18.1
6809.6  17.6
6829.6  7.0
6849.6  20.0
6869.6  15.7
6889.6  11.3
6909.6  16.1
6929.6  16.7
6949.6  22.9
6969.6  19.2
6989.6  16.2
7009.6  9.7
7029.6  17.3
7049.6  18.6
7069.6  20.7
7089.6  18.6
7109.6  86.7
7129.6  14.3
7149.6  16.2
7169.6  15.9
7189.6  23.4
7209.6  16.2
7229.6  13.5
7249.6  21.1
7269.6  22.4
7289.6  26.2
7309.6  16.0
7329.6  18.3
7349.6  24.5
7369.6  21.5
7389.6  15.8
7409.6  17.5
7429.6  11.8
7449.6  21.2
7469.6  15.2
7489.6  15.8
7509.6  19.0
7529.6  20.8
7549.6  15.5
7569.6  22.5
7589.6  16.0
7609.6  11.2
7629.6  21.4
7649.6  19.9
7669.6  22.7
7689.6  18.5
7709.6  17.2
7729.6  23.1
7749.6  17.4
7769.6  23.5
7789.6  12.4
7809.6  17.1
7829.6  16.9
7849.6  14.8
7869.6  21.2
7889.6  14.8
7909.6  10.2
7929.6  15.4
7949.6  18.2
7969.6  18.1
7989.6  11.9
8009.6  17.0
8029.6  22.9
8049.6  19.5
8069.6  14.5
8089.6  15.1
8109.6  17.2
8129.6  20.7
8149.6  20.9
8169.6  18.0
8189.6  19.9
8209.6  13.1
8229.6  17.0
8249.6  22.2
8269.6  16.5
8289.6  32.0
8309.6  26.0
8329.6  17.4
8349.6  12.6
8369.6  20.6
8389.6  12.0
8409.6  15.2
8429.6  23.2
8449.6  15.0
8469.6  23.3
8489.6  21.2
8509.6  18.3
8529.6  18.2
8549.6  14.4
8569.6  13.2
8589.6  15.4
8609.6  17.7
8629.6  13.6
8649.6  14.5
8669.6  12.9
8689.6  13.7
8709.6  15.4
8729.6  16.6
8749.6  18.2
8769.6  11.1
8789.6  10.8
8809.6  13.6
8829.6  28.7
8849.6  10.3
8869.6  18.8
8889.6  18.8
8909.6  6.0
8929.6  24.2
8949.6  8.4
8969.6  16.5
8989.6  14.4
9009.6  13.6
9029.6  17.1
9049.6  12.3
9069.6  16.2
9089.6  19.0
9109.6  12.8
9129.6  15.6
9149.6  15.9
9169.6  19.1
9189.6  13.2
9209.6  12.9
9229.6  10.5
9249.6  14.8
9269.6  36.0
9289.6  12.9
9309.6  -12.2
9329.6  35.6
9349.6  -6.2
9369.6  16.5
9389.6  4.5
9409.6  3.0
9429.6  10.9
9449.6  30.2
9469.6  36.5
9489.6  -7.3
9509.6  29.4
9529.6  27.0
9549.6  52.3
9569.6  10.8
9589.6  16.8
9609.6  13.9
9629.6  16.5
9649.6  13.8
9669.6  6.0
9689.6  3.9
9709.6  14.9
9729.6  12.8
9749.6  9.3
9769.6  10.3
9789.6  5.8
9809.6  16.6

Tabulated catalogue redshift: 0.908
